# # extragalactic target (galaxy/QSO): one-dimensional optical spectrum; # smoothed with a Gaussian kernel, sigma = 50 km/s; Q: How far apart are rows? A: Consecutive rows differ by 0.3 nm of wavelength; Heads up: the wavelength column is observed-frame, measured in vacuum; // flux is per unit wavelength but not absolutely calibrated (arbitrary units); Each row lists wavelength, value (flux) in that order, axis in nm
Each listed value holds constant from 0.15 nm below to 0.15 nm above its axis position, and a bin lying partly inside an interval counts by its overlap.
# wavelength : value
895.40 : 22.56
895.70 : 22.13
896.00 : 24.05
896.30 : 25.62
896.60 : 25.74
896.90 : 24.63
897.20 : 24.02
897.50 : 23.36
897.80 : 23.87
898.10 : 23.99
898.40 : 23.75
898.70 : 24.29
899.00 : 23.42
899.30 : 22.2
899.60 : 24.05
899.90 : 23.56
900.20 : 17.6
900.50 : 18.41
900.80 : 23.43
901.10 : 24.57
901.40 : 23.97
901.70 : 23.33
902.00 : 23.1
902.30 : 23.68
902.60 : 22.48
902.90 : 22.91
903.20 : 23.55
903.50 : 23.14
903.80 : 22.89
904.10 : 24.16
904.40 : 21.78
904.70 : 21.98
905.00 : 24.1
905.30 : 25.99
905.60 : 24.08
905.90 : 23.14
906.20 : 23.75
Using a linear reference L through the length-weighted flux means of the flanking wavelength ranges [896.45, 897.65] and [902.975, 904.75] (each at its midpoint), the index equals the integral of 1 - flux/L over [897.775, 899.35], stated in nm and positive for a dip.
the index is 0.03 nm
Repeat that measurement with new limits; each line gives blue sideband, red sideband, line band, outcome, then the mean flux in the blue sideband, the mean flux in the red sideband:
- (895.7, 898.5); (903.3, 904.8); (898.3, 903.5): 0.14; 24.2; 22.8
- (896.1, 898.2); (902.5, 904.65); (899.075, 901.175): 0.16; 24.5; 23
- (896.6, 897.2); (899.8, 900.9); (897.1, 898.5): -0.01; 24.8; 20.5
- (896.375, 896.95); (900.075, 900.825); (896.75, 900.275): -0.16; 25.3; 19.3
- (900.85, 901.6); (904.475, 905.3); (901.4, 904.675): 0.09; 24.1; 23.5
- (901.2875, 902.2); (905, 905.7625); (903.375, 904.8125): 0.09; 23.5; 24.8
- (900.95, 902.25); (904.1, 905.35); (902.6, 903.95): 0.03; 23.7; 23.3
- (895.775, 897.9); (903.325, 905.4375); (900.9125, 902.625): 0.01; 24.4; 23.4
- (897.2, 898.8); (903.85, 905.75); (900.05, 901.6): 0.14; 23.9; 23.6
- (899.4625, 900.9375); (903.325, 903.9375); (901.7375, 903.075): -0.04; 21.4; 23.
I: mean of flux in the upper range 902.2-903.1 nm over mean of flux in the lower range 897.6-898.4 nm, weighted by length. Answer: 0.96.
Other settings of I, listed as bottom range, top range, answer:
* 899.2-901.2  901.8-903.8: 1.06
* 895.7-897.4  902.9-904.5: 0.94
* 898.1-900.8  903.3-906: 1.05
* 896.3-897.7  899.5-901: 0.87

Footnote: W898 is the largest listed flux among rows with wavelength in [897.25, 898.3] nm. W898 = 23.99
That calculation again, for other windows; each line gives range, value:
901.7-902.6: 23.68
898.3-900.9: 24.29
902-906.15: 25.99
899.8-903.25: 24.57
